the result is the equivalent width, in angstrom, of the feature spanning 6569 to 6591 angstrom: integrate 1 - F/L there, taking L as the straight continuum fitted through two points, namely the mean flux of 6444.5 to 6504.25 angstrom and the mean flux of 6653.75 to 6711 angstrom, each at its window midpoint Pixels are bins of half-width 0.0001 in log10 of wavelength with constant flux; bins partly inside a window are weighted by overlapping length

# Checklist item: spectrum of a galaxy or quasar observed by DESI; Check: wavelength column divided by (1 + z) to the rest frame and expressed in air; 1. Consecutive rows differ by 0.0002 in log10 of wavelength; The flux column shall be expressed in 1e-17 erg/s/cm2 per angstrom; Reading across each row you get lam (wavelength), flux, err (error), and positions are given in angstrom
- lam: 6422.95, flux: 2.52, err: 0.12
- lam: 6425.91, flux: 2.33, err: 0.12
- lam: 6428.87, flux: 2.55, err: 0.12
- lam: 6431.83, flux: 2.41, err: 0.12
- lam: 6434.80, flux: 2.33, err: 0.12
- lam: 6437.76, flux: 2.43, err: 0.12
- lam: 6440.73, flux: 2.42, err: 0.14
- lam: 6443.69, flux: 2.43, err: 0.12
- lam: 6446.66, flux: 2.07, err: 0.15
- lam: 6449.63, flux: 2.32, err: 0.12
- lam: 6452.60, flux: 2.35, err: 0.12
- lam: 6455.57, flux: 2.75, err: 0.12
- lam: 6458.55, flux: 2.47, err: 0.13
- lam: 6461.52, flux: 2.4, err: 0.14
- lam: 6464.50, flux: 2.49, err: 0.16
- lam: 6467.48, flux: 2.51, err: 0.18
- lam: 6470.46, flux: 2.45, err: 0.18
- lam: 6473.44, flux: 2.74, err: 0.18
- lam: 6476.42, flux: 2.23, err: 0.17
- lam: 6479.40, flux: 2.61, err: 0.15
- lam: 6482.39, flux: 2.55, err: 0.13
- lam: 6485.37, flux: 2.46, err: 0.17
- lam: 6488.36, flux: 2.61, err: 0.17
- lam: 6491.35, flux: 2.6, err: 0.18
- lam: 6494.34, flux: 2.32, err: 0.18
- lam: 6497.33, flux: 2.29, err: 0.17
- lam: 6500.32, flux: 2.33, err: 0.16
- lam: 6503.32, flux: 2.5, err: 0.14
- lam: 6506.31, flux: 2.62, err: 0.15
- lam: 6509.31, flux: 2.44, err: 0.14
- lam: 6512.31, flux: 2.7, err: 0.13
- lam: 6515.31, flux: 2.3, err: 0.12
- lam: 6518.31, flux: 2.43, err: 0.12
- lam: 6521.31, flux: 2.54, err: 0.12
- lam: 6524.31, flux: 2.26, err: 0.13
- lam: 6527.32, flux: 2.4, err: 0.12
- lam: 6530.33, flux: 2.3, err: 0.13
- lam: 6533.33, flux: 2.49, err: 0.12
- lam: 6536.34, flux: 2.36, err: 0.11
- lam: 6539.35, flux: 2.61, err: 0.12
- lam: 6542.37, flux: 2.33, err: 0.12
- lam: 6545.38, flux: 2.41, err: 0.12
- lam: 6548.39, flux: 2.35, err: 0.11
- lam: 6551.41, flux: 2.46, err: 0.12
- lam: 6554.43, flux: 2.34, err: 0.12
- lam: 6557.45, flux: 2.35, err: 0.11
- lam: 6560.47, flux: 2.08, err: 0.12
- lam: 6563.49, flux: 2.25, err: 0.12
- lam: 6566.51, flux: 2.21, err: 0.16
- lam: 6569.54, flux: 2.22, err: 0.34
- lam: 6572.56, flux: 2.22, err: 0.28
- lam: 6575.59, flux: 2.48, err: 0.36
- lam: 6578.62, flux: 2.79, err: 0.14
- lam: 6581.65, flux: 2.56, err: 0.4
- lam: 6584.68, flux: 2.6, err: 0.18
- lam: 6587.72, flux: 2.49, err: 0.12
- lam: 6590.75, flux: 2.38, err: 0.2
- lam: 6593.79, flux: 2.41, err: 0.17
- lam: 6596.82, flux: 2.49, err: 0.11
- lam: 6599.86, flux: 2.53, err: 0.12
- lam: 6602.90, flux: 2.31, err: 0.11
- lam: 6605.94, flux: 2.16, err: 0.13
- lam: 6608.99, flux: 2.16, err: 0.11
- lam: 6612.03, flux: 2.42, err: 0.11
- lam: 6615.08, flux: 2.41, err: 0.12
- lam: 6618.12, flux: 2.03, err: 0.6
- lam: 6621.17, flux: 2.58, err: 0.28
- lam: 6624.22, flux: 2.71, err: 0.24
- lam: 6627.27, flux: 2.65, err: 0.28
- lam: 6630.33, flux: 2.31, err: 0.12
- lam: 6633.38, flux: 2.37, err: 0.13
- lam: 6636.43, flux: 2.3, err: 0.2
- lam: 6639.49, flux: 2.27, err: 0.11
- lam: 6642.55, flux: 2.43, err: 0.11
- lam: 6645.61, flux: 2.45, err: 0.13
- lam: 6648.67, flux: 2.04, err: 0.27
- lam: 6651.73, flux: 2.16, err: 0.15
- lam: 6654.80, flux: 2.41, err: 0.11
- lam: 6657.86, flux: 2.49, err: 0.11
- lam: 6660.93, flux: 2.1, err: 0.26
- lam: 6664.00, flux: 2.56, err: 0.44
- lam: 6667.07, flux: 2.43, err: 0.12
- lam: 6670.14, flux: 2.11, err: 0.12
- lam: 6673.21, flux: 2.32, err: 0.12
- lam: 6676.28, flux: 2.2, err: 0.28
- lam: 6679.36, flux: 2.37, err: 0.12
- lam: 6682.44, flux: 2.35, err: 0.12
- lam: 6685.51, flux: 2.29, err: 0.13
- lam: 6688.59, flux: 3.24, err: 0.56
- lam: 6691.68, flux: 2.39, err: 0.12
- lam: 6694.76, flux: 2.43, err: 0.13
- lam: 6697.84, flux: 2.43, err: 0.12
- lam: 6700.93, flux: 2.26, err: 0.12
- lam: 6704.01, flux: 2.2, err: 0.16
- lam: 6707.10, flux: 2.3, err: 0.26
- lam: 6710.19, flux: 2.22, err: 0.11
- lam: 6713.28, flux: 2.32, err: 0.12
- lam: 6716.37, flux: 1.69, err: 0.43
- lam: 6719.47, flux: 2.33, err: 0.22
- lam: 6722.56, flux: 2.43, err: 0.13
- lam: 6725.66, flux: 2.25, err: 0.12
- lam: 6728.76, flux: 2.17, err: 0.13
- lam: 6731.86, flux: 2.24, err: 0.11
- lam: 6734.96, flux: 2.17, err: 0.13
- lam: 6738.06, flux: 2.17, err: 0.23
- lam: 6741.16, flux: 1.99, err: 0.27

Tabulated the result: -0.6 angstrom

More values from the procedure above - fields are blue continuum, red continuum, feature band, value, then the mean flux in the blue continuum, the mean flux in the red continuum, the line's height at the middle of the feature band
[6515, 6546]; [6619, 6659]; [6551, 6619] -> 0.97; 2.41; 2.39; 2.4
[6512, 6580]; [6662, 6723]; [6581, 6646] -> -1.26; 2.38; 2.34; 2.36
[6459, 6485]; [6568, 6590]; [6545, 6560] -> 0.74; 2.5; 2.48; 2.48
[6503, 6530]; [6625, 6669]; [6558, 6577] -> 1.34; 2.46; 2.36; 2.42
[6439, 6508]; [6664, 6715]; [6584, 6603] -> -0.43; 2.46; 2.37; 2.41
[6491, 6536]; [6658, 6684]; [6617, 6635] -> -0.79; 2.43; 2.32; 2.35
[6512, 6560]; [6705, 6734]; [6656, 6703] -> -2.94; 2.4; 2.21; 2.26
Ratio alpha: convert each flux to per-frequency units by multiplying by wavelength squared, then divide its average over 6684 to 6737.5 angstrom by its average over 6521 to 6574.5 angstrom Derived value 1.04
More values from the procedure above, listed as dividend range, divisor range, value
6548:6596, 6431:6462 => 1.04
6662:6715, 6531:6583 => 1.04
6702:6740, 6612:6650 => 0.95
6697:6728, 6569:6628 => 0.95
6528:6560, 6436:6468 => 1.02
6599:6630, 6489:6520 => 1.01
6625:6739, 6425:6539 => 1.01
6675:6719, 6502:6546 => 1.01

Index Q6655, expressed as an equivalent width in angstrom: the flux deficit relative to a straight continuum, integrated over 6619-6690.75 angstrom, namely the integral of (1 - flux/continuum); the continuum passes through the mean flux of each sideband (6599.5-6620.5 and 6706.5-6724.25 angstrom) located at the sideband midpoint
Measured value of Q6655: -4.4 angstrom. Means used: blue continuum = 2.29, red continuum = 2.21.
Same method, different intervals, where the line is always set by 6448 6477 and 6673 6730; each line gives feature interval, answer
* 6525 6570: 1.4 angstrom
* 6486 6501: 0.1 angstrom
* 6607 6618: 0.5 angstrom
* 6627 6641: 0.1 angstrom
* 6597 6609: 0.3 angstrom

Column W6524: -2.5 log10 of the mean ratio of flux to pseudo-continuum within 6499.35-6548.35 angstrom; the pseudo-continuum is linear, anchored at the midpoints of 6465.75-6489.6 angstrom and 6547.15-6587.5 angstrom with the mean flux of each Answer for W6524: 0.00 mag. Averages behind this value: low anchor 2.52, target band 2.44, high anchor 2.38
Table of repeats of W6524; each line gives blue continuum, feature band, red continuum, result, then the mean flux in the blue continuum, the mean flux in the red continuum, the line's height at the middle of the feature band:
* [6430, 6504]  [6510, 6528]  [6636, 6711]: -0.01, 2.44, 2.35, 2.42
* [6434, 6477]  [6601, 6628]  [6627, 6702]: 0.00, 2.43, 2.37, 2.39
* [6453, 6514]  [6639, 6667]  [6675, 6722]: 0.02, 2.5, 2.34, 2.37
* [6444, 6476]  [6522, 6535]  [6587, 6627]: 0.02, 2.45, 2.4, 2.42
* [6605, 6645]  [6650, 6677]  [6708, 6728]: 0.00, 2.37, 2.21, 2.31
